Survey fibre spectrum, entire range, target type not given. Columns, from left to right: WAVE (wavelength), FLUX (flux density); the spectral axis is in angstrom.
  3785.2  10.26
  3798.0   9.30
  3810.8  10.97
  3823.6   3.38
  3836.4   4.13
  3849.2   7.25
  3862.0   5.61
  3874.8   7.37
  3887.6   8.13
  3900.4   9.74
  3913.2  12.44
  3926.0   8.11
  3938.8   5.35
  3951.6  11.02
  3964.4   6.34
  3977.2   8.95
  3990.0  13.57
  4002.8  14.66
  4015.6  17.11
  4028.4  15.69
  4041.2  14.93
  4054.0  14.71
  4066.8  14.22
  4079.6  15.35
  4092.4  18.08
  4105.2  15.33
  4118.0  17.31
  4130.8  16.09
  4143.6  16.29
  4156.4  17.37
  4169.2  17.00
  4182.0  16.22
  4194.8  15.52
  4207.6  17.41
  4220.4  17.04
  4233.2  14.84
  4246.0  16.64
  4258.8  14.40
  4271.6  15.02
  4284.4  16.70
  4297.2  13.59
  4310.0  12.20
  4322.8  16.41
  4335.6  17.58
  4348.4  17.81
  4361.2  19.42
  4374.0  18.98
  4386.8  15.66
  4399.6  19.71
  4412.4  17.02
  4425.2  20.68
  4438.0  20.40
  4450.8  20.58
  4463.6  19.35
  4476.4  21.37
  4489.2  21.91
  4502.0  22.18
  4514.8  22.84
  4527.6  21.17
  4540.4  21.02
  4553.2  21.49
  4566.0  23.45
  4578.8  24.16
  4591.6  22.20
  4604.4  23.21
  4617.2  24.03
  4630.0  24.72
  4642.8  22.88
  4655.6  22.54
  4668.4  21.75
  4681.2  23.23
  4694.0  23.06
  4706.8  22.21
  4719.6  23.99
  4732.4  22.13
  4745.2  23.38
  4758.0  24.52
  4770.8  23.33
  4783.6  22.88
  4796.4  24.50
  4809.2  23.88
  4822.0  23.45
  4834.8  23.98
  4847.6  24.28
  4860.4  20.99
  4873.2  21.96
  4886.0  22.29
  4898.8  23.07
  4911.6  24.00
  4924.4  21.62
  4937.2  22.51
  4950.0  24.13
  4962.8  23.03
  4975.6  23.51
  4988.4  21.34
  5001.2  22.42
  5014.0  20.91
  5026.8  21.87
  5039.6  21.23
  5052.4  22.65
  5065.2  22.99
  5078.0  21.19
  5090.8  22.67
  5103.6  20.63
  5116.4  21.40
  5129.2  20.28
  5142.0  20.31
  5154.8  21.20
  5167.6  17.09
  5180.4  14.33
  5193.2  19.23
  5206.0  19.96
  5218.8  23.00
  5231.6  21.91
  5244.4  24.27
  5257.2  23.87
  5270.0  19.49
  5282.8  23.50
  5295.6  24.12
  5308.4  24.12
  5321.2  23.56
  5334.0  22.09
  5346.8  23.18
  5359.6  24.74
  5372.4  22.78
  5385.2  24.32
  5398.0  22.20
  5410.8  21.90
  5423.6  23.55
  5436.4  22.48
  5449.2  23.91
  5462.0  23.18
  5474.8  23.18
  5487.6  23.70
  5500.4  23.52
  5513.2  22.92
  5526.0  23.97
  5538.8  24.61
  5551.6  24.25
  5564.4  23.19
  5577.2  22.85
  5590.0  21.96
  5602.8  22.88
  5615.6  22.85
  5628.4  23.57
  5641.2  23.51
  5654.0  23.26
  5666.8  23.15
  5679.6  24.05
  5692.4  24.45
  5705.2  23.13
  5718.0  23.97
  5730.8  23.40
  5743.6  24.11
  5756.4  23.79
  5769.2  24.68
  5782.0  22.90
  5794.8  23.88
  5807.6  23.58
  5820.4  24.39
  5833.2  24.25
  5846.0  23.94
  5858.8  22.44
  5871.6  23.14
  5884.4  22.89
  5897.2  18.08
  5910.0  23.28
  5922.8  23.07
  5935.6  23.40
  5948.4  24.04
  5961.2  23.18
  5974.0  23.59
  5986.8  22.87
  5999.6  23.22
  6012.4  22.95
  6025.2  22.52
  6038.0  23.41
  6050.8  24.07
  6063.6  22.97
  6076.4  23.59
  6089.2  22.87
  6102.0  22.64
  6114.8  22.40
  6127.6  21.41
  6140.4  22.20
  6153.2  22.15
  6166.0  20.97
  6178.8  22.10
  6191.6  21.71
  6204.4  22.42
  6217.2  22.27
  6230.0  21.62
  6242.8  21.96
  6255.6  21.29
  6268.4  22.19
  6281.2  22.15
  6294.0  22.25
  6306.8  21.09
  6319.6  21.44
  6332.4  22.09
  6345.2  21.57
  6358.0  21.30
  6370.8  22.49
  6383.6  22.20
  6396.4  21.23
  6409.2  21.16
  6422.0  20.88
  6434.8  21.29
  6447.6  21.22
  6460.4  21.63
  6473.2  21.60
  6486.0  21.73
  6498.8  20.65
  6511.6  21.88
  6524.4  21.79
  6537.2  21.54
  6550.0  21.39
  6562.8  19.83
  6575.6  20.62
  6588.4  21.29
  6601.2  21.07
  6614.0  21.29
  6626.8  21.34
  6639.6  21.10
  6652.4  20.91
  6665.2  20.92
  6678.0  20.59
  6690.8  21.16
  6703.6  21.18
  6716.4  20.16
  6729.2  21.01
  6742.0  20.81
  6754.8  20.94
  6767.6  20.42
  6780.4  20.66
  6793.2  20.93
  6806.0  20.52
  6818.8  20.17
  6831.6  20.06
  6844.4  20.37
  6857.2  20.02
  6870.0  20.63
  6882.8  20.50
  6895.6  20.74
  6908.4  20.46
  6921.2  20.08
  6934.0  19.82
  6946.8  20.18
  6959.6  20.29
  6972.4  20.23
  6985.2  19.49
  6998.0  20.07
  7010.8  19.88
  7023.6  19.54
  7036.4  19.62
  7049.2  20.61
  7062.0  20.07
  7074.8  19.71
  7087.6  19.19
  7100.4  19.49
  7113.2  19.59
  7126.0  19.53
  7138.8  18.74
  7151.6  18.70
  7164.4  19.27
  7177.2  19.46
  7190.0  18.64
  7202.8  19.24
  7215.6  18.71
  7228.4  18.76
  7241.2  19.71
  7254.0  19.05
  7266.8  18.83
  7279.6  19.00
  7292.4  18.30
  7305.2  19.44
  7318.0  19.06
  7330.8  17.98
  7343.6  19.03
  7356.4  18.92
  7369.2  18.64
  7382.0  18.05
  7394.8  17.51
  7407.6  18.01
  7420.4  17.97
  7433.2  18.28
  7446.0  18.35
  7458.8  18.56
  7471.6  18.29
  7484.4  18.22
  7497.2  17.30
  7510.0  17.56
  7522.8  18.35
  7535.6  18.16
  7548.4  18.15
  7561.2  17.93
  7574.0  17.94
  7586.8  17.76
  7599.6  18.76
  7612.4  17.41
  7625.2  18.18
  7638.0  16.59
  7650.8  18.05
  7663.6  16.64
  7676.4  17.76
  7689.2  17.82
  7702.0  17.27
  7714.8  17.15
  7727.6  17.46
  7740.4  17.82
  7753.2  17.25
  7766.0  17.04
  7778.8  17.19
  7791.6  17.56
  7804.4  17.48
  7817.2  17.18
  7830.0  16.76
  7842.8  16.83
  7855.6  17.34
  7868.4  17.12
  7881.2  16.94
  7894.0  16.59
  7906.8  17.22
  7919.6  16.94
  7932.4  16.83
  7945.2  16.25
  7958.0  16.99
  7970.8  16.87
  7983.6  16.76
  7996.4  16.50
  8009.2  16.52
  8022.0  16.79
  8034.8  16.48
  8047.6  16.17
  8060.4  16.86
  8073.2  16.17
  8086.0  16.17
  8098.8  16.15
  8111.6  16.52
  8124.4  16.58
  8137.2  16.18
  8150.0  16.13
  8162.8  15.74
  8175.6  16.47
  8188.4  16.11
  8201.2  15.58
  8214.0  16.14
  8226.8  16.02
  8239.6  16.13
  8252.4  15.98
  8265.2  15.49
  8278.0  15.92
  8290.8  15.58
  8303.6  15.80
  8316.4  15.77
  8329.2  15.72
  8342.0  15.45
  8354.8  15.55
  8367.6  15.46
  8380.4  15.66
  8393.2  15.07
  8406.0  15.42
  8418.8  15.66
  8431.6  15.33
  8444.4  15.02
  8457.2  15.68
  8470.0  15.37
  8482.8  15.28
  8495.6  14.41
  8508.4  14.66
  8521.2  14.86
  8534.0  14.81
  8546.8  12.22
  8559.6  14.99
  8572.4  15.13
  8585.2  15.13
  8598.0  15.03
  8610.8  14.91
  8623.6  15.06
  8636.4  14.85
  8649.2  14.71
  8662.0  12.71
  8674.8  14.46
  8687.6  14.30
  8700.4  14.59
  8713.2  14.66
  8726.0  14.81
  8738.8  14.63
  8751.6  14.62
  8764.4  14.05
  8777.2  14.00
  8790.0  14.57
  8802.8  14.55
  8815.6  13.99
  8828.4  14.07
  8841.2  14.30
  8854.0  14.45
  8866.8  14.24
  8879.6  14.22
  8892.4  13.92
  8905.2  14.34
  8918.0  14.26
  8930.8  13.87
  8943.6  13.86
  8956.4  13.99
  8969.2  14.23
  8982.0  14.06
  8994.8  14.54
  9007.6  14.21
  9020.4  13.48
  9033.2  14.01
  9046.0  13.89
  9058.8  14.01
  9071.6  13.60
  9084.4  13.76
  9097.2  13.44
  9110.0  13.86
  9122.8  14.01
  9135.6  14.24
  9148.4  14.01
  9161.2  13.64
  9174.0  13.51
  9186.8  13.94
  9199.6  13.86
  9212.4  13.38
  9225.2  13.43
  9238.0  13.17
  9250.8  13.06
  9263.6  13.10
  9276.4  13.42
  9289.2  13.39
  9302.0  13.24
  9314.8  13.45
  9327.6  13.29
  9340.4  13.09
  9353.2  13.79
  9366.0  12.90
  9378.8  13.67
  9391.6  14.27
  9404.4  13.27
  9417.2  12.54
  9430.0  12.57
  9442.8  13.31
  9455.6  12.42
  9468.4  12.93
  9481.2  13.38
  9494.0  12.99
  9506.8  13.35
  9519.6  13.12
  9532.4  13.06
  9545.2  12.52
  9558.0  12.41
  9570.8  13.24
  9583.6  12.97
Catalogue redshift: 0.000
